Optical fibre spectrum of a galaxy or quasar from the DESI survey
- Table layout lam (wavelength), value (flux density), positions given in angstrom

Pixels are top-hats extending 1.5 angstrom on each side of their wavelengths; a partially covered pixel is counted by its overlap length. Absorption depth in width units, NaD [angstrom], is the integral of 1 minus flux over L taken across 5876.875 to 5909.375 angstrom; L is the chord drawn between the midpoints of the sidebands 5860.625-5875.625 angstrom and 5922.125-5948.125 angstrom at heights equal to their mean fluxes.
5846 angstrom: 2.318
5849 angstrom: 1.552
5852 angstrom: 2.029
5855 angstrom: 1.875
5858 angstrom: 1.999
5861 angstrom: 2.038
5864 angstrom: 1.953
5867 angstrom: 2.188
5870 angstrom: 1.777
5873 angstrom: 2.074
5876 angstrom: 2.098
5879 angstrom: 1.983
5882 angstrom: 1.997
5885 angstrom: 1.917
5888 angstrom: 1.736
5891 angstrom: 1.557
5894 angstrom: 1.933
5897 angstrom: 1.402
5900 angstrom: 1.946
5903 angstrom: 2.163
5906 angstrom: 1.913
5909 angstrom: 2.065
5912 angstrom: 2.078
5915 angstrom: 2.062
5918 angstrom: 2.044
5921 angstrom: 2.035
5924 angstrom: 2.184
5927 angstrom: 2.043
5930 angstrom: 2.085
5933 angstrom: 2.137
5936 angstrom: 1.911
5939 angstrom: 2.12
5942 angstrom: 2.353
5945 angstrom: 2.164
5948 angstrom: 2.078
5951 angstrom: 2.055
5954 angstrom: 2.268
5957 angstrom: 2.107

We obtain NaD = 2.9 angstrom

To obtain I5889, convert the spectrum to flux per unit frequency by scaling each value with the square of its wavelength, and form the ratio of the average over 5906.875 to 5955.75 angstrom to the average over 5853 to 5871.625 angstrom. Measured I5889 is 1.09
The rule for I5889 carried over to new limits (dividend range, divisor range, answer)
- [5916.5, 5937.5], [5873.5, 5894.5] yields 1.10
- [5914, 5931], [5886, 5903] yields 1.19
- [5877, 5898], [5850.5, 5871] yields 0.92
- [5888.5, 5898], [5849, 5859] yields 0.88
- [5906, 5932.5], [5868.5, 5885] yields 1.06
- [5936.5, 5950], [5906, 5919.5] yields 1.06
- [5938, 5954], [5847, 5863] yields 1.17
